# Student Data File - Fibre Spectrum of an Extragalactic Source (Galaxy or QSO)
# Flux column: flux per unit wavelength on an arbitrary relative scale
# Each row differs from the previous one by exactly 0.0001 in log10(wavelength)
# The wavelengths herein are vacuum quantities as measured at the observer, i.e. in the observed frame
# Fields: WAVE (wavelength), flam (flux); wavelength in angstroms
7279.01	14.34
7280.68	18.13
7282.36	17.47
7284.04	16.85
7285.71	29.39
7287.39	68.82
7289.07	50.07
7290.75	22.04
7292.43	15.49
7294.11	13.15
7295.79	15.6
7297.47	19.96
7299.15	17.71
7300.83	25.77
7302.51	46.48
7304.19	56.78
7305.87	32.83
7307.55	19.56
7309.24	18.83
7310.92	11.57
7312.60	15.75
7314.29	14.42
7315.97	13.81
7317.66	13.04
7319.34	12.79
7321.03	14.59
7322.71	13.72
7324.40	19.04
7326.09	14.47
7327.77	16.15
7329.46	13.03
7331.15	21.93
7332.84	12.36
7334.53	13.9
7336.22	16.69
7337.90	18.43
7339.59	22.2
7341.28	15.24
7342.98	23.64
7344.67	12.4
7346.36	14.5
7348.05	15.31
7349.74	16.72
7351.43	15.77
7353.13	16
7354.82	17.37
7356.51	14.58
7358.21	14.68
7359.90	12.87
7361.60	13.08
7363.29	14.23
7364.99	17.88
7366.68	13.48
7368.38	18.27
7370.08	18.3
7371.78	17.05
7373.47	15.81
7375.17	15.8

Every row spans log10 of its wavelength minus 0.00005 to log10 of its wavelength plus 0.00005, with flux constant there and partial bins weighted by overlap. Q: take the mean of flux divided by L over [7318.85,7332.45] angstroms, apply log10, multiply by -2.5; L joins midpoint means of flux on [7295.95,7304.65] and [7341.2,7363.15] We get 0.43 mag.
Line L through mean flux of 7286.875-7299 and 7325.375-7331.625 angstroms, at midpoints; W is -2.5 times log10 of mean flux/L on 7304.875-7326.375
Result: 0.21 mag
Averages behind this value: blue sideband 27.6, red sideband 16.1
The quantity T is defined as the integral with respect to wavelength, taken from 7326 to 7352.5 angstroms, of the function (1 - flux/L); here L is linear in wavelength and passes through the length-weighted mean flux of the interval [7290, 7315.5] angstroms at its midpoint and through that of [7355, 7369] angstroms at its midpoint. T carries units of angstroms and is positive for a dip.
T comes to 2.18 angstroms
